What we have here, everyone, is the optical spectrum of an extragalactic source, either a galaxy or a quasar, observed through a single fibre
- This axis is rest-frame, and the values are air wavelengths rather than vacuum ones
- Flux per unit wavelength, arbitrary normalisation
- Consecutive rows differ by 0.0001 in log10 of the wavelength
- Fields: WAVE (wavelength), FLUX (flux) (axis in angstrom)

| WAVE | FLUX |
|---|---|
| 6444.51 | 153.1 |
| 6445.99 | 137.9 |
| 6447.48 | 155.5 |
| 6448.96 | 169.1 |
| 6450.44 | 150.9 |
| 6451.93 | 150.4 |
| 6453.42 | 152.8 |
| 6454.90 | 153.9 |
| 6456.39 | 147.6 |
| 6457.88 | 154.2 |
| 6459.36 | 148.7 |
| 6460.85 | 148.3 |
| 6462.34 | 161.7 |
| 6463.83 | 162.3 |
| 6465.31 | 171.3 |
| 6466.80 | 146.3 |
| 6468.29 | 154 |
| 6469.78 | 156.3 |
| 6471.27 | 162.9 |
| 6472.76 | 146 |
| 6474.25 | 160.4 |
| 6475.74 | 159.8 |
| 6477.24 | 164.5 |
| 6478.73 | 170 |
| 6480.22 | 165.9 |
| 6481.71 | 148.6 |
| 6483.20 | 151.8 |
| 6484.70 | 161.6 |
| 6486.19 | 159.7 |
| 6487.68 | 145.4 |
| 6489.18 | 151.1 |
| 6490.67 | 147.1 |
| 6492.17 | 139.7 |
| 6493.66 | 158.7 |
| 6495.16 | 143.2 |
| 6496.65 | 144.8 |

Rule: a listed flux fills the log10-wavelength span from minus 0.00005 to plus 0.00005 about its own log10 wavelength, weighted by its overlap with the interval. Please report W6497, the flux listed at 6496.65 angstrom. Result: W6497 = 144.8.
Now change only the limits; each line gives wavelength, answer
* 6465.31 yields 171.3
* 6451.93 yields 150.4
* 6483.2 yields 151.8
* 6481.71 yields 148.6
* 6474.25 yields 160.4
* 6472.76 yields 146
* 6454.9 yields 153.9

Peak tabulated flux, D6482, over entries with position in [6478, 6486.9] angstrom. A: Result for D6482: 170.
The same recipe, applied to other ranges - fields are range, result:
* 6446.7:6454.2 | 169.1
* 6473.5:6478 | 164.5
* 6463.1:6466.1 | 171.3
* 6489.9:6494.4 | 158.7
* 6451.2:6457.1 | 153.9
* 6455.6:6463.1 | 161.7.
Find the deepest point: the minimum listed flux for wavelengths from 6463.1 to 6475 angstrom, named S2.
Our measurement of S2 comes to 146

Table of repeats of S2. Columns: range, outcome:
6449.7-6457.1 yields 147.6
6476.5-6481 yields 164.5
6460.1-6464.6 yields 148.3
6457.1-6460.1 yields 148.7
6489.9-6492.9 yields 139.7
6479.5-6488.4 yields 145.4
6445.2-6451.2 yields 137.9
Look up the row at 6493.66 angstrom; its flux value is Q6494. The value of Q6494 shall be 158.7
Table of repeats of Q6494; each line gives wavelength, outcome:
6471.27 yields 162.9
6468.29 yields 154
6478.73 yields 170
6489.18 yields 151.1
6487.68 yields 145.4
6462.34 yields 161.7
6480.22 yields 165.9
